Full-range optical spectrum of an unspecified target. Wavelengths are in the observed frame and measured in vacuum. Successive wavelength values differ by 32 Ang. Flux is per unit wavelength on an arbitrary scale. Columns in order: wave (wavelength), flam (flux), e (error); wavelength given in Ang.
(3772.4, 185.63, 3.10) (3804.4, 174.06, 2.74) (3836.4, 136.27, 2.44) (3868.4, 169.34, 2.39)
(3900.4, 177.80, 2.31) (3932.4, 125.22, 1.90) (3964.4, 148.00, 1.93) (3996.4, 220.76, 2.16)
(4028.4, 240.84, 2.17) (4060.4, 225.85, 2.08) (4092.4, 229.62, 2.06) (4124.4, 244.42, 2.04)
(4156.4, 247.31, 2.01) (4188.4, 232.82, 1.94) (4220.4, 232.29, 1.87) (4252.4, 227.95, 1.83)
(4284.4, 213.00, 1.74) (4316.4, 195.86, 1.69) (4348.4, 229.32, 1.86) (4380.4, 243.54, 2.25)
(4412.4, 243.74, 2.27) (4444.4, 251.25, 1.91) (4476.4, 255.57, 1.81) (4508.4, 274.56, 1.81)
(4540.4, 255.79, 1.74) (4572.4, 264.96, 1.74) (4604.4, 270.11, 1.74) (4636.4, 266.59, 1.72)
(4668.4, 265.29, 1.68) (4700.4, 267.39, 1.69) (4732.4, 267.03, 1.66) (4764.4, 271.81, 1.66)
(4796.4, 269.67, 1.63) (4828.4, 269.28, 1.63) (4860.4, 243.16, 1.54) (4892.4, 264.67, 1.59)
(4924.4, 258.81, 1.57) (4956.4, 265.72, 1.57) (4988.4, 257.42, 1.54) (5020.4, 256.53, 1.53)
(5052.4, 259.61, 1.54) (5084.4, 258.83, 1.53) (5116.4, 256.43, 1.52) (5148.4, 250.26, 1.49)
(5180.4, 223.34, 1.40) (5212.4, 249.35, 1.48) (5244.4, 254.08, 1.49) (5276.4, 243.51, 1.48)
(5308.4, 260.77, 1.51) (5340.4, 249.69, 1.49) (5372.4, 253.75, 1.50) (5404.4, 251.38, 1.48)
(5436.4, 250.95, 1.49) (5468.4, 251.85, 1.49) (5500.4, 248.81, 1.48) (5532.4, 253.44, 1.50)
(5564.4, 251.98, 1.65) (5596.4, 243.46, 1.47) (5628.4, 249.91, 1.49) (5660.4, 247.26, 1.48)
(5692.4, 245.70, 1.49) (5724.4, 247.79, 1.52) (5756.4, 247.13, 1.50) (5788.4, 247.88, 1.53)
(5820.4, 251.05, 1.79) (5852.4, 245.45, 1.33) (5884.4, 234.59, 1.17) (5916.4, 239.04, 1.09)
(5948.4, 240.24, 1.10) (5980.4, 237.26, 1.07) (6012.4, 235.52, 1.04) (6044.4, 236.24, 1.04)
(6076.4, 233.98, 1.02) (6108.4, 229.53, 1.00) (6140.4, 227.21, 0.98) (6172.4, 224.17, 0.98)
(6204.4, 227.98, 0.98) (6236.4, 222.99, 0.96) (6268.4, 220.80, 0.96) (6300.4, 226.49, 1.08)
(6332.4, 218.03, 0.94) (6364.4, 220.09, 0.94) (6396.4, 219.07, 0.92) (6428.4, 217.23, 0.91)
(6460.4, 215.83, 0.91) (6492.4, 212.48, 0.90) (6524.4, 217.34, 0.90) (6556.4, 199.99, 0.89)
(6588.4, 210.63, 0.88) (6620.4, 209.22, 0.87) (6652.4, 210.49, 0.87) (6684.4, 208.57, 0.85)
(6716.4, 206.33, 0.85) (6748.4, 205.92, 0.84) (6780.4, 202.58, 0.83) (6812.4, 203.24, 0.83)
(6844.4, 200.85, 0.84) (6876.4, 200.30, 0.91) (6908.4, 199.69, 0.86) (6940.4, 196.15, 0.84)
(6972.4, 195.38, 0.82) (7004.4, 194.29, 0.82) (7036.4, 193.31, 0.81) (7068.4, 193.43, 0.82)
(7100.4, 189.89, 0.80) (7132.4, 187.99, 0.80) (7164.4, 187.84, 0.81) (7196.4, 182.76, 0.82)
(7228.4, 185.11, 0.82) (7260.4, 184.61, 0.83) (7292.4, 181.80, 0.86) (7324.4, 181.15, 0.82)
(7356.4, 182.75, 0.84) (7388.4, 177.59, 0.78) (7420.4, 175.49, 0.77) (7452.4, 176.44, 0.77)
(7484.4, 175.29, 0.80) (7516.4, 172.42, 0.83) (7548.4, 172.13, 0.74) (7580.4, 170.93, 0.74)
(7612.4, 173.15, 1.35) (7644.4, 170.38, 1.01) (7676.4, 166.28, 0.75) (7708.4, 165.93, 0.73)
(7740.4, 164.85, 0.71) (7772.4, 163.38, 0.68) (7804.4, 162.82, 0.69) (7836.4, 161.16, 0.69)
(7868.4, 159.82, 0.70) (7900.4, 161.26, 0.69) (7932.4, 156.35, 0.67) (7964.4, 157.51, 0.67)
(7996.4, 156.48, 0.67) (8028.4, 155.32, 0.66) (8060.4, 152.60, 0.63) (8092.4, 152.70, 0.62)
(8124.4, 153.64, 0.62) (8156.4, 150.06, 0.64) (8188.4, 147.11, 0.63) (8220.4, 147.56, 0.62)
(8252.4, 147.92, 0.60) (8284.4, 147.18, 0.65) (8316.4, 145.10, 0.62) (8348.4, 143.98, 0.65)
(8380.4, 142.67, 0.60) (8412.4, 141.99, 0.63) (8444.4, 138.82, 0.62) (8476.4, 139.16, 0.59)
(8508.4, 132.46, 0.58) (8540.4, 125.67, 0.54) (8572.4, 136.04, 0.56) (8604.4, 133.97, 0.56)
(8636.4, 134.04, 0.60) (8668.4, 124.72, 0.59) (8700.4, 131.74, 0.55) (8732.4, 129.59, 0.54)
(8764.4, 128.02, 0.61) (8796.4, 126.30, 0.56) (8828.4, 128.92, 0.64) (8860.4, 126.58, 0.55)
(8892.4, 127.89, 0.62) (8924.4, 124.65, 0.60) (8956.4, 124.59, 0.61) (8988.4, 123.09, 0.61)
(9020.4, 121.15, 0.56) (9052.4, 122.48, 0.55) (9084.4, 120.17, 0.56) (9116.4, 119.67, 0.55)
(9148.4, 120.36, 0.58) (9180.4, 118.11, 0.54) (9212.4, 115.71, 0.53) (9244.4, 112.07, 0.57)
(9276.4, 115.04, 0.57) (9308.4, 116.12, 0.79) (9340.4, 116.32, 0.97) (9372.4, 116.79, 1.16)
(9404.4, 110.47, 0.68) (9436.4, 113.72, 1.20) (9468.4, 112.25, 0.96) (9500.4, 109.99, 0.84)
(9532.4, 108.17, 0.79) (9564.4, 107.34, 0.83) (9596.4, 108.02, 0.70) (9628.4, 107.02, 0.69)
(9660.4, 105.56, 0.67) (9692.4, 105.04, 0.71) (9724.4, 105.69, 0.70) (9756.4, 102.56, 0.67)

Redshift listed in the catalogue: 0.000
